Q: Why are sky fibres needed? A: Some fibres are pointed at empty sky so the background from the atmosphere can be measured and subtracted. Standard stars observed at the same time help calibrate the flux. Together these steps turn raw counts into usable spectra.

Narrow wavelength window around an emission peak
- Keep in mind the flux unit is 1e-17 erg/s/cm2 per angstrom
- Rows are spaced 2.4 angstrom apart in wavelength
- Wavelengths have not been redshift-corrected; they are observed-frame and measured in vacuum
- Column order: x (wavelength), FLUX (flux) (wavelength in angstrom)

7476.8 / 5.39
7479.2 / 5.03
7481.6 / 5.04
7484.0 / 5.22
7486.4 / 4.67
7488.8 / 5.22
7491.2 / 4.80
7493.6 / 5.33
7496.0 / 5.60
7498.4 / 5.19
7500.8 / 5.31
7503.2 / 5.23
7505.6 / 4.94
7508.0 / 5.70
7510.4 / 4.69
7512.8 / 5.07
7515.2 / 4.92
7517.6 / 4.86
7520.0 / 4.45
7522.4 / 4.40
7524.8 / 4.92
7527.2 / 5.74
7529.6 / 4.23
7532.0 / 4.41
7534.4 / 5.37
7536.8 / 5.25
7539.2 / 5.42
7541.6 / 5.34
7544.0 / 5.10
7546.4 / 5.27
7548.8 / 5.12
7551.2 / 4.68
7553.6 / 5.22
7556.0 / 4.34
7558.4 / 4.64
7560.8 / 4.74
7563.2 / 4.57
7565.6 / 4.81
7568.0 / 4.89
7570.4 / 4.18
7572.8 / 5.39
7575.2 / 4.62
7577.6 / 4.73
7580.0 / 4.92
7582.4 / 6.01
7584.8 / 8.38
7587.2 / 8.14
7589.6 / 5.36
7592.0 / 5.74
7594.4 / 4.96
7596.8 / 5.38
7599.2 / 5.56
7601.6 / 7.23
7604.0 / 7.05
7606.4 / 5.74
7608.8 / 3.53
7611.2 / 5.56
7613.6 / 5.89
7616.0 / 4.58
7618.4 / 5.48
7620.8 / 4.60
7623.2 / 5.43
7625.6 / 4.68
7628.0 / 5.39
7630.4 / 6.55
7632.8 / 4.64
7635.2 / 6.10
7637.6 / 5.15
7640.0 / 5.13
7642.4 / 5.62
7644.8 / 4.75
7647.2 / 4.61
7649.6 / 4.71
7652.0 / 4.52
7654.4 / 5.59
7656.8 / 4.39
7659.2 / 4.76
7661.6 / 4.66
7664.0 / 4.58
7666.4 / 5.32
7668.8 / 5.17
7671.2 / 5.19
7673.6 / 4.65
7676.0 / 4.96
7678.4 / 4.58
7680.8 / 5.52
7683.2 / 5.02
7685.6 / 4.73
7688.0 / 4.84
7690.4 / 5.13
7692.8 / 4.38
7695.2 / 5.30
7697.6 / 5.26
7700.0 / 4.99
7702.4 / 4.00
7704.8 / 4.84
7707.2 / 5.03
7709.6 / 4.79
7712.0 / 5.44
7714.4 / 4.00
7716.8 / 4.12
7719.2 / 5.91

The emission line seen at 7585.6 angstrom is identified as [S II]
